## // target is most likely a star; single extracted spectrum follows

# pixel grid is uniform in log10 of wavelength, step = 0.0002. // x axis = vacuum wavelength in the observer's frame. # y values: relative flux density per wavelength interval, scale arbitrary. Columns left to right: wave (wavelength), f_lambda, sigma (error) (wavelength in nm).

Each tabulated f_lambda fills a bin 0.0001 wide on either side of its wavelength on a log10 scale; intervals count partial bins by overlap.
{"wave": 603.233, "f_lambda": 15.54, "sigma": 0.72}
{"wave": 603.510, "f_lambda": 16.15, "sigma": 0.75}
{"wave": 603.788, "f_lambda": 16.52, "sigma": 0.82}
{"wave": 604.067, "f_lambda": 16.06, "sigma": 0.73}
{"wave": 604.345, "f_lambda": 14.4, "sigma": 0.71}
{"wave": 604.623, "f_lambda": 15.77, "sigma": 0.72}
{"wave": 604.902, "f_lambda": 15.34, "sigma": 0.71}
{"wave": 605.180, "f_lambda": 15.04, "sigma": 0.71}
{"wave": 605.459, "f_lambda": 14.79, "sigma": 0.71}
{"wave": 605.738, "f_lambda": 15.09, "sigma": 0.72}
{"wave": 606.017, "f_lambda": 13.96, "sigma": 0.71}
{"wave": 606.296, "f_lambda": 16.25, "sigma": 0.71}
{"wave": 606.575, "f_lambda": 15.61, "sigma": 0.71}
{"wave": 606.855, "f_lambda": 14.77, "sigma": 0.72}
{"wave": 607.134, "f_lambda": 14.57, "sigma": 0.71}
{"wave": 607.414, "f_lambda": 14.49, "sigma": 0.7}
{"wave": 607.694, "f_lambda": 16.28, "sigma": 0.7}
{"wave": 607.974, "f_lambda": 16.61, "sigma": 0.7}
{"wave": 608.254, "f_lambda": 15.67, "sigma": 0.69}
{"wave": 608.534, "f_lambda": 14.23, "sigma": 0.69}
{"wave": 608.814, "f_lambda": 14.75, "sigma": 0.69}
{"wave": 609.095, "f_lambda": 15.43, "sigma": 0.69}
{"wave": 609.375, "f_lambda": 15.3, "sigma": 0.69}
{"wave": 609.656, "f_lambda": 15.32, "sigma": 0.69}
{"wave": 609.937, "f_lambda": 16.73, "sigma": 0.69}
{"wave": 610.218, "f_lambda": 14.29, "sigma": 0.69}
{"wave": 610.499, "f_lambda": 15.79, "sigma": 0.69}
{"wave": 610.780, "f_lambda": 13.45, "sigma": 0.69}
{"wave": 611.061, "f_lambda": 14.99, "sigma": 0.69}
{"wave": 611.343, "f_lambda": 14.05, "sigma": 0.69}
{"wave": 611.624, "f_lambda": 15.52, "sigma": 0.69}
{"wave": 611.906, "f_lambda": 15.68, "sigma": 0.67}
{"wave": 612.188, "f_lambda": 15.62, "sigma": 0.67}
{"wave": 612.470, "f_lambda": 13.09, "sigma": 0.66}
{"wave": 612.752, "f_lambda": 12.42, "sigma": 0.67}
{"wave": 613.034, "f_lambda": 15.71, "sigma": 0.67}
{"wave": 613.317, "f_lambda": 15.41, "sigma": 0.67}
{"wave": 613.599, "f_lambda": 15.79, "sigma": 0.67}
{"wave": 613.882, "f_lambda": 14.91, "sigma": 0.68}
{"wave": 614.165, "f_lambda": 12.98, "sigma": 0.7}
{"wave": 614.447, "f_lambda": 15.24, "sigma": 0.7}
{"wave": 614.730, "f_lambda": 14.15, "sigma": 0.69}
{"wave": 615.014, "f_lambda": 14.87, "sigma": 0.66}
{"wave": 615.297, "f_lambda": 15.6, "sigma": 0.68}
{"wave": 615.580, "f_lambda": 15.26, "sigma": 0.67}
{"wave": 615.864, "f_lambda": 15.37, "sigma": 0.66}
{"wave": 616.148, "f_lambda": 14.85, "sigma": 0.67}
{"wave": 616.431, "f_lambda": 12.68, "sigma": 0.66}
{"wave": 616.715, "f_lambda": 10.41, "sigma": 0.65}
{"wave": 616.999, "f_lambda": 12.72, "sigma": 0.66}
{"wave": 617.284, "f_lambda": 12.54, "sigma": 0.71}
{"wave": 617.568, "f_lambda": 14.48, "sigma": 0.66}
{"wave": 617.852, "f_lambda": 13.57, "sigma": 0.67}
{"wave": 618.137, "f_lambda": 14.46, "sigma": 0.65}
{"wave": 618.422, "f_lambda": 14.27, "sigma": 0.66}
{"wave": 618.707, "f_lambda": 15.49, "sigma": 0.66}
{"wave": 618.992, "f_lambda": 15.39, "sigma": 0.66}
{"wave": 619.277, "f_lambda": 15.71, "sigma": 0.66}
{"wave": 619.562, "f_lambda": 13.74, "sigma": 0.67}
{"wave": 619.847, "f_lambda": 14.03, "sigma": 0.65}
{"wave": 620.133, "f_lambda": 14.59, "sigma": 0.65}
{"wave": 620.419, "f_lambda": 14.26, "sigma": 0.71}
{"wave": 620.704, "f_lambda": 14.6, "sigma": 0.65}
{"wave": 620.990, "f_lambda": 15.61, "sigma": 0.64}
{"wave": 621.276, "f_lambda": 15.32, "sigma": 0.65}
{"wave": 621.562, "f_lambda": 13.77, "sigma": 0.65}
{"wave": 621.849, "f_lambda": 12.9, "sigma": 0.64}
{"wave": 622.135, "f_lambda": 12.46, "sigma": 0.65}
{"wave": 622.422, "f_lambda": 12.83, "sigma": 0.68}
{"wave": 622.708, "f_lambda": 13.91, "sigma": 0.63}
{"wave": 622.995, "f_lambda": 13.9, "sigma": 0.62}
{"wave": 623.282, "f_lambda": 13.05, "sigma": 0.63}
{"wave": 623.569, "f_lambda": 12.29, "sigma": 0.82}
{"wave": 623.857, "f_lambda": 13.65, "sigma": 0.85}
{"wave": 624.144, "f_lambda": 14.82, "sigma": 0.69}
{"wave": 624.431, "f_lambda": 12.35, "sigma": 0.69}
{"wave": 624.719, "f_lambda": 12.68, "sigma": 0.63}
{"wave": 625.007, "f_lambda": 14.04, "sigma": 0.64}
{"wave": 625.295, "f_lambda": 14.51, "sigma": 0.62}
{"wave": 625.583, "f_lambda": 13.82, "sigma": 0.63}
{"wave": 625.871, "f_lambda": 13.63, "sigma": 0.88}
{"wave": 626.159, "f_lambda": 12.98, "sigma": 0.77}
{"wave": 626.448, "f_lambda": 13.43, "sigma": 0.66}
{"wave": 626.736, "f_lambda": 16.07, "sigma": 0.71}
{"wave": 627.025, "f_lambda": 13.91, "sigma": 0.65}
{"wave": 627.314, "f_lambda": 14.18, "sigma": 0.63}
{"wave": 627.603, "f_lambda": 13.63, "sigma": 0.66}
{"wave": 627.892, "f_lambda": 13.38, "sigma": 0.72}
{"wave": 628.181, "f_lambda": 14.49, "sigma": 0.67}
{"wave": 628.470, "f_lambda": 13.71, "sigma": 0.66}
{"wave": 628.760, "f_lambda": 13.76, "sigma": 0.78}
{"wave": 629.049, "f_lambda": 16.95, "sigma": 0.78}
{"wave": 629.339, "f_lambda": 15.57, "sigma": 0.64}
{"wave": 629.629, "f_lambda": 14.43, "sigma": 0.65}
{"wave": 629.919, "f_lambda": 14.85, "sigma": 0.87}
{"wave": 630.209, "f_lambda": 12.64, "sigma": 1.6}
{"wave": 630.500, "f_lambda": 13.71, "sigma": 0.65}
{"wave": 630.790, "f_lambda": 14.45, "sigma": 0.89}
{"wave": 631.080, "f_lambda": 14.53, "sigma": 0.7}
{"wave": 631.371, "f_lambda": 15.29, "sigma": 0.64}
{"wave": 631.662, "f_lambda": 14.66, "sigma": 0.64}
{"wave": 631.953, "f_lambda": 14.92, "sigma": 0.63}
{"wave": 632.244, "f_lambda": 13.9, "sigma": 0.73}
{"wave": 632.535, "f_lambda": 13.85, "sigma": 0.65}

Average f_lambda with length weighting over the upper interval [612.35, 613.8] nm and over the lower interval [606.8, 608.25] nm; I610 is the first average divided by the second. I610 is 0.9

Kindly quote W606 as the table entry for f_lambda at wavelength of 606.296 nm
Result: 16.25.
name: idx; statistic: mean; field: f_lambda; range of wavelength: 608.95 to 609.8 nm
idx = 15.3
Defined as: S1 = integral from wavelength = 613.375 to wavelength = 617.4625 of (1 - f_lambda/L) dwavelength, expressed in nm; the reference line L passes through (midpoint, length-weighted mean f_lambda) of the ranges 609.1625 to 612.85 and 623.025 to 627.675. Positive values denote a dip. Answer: 0.10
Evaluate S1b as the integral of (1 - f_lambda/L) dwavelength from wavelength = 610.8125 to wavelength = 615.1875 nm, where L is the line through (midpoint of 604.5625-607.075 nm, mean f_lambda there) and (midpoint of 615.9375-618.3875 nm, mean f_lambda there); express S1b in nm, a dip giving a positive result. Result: -0.21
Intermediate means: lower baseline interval 15.1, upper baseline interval 13.3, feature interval 14.7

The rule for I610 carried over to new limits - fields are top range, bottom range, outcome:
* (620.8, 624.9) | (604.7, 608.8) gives 0.89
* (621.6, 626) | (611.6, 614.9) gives 0.91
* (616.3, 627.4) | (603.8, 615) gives 0.92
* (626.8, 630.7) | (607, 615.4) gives 0.95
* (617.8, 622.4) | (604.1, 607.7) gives 0.95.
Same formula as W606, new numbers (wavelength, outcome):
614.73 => 14.15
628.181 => 14.49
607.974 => 16.61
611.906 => 15.68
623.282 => 13.05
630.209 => 12.64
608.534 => 14.23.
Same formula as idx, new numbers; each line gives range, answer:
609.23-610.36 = 15.4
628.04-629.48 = 14.9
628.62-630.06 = 15.1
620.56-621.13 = 15.1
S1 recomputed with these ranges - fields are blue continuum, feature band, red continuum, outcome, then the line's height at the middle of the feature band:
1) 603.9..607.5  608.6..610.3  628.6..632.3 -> -0.03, 15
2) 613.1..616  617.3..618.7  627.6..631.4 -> 0.06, 14.8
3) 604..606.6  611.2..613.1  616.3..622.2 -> 0.01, 14.6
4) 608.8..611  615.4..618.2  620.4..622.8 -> 0.16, 14.4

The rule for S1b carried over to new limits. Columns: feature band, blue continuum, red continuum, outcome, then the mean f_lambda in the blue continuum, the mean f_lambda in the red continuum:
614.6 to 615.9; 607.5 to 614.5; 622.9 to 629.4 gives -0.03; 15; 13.9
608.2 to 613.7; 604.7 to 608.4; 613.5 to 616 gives 0.05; 15.3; 14.9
